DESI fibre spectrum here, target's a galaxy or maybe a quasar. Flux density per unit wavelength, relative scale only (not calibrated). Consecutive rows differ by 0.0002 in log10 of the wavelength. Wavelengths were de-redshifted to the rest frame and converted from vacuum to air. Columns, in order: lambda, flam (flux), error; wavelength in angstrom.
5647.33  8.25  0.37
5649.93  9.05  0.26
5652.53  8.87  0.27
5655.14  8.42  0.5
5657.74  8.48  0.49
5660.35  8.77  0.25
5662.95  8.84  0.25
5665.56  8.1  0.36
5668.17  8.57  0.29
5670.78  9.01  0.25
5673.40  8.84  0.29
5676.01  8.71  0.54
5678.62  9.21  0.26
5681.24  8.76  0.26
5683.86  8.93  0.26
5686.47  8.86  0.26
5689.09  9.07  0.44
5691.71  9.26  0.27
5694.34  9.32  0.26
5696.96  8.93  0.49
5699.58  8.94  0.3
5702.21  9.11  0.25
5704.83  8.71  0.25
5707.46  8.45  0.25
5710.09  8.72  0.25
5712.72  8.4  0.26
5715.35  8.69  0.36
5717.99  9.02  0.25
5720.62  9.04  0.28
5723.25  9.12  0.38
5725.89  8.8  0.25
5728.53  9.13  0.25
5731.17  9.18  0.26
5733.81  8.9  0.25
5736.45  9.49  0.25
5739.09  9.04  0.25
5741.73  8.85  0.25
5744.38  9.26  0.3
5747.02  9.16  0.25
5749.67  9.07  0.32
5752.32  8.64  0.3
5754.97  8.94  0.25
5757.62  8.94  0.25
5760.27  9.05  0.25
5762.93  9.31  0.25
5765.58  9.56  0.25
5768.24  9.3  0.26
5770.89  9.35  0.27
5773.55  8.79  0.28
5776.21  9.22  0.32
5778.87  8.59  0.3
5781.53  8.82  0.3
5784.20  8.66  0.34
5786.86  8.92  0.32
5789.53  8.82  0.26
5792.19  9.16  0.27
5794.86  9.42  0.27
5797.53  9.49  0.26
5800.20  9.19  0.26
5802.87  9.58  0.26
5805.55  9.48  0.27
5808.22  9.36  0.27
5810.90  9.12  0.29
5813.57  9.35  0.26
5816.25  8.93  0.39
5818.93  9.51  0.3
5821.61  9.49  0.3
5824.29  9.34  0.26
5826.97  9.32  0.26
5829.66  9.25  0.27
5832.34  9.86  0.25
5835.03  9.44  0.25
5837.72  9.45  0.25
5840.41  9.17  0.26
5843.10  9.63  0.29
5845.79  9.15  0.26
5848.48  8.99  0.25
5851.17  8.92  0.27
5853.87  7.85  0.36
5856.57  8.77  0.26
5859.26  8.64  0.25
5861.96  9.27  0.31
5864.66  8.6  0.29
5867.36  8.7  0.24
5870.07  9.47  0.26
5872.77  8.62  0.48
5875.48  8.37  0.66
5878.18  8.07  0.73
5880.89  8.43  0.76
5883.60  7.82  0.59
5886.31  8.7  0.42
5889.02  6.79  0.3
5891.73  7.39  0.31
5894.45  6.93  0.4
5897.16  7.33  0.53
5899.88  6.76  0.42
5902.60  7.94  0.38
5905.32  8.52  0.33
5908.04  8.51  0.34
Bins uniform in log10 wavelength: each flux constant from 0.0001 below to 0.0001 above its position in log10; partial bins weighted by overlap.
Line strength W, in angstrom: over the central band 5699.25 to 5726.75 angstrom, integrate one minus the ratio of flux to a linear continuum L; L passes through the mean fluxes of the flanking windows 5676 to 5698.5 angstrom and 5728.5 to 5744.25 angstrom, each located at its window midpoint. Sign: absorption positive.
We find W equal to 0.8 angstrom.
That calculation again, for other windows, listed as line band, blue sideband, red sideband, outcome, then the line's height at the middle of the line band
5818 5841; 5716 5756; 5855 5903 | -2.7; 8.45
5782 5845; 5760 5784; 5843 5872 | -2.2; 8.98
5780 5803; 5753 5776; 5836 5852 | 0.2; 9.18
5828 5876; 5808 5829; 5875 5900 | -2.9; 8.51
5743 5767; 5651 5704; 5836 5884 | -0.7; 8.83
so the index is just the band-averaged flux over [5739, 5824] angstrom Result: 9.14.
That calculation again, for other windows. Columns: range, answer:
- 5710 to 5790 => 9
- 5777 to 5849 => 9.24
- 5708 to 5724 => 8.8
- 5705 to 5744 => 8.92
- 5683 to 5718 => 8.88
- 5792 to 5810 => 9.39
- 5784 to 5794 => 8.95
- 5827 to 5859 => 9.12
